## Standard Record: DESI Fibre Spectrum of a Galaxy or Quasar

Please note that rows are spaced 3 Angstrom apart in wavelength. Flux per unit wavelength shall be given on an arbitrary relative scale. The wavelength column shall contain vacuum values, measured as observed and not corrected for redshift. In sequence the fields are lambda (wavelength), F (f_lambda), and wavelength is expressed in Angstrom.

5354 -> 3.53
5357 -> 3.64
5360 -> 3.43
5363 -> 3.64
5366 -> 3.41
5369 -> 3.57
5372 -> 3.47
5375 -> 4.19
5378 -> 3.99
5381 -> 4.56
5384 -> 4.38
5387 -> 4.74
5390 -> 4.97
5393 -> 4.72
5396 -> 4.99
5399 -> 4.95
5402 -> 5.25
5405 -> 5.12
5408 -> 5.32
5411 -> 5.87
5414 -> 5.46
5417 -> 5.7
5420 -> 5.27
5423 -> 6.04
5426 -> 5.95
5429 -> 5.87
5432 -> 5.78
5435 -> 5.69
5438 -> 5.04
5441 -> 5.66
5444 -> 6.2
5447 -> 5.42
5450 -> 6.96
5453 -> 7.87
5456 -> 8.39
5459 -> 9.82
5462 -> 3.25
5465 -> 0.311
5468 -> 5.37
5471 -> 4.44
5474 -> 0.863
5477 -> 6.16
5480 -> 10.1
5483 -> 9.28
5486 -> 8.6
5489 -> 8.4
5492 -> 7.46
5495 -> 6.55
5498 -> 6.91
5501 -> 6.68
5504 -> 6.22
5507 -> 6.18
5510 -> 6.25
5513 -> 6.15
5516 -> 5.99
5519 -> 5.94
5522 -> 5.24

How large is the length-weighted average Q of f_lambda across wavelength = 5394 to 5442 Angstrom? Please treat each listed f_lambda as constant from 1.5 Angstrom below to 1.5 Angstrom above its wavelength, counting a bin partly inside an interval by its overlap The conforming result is 5.49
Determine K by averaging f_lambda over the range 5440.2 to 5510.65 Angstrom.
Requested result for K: 6.4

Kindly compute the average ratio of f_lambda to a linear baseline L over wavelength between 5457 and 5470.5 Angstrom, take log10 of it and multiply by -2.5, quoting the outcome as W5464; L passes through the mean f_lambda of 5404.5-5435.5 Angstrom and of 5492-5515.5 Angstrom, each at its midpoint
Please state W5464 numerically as 0.253 mag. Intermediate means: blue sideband 5.66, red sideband 6.47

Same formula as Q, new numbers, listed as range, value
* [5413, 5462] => 6.23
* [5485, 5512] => 6.98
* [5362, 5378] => 3.69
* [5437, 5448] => 5.61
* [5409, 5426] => 5.68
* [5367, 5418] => 4.76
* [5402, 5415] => 5.42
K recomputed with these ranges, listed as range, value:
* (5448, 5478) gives 5.33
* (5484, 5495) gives 7.99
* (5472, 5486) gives 6.74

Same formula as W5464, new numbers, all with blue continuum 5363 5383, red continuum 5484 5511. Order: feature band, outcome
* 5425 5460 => -0.148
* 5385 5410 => -0.118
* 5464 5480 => 0.482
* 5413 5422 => -0.103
